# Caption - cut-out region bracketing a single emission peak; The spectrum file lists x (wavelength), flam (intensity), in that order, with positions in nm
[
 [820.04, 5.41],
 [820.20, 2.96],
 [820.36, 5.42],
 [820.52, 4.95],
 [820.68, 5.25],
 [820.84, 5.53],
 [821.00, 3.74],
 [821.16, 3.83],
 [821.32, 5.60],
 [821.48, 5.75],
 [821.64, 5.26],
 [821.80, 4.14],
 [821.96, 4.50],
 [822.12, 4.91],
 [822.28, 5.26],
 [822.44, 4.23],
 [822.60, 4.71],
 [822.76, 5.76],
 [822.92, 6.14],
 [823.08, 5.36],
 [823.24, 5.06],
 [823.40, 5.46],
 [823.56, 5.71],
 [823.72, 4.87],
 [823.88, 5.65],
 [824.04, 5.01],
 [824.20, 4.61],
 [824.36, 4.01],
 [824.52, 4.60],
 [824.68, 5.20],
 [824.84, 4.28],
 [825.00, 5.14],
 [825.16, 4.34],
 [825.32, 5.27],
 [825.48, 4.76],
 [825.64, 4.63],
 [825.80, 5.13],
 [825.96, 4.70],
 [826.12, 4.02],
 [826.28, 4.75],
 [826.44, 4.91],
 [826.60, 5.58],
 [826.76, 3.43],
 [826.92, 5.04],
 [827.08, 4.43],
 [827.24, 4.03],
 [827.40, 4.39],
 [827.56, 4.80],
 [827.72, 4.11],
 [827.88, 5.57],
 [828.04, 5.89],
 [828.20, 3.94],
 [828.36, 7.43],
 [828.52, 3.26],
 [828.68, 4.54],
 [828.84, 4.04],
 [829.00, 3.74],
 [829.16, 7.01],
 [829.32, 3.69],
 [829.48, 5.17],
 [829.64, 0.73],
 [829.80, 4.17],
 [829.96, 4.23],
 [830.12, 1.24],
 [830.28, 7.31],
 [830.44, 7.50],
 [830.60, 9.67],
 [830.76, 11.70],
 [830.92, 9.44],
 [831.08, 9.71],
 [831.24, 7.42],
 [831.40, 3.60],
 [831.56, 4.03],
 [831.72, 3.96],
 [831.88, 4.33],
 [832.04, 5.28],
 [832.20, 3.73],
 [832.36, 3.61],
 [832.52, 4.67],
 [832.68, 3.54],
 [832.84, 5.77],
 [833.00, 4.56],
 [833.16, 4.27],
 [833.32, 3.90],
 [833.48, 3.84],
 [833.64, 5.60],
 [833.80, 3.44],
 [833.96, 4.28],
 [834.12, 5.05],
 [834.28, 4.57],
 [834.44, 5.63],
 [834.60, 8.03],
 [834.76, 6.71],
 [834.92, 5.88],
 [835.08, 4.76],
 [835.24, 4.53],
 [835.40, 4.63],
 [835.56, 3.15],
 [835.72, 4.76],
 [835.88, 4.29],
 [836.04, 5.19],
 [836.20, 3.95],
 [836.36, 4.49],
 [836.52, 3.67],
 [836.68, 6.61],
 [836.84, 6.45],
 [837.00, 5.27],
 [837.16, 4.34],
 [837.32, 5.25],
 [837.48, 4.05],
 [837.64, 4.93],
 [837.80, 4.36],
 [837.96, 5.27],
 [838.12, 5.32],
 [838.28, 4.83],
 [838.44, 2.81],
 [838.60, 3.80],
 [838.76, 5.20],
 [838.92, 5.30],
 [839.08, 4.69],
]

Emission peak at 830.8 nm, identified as H-beta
